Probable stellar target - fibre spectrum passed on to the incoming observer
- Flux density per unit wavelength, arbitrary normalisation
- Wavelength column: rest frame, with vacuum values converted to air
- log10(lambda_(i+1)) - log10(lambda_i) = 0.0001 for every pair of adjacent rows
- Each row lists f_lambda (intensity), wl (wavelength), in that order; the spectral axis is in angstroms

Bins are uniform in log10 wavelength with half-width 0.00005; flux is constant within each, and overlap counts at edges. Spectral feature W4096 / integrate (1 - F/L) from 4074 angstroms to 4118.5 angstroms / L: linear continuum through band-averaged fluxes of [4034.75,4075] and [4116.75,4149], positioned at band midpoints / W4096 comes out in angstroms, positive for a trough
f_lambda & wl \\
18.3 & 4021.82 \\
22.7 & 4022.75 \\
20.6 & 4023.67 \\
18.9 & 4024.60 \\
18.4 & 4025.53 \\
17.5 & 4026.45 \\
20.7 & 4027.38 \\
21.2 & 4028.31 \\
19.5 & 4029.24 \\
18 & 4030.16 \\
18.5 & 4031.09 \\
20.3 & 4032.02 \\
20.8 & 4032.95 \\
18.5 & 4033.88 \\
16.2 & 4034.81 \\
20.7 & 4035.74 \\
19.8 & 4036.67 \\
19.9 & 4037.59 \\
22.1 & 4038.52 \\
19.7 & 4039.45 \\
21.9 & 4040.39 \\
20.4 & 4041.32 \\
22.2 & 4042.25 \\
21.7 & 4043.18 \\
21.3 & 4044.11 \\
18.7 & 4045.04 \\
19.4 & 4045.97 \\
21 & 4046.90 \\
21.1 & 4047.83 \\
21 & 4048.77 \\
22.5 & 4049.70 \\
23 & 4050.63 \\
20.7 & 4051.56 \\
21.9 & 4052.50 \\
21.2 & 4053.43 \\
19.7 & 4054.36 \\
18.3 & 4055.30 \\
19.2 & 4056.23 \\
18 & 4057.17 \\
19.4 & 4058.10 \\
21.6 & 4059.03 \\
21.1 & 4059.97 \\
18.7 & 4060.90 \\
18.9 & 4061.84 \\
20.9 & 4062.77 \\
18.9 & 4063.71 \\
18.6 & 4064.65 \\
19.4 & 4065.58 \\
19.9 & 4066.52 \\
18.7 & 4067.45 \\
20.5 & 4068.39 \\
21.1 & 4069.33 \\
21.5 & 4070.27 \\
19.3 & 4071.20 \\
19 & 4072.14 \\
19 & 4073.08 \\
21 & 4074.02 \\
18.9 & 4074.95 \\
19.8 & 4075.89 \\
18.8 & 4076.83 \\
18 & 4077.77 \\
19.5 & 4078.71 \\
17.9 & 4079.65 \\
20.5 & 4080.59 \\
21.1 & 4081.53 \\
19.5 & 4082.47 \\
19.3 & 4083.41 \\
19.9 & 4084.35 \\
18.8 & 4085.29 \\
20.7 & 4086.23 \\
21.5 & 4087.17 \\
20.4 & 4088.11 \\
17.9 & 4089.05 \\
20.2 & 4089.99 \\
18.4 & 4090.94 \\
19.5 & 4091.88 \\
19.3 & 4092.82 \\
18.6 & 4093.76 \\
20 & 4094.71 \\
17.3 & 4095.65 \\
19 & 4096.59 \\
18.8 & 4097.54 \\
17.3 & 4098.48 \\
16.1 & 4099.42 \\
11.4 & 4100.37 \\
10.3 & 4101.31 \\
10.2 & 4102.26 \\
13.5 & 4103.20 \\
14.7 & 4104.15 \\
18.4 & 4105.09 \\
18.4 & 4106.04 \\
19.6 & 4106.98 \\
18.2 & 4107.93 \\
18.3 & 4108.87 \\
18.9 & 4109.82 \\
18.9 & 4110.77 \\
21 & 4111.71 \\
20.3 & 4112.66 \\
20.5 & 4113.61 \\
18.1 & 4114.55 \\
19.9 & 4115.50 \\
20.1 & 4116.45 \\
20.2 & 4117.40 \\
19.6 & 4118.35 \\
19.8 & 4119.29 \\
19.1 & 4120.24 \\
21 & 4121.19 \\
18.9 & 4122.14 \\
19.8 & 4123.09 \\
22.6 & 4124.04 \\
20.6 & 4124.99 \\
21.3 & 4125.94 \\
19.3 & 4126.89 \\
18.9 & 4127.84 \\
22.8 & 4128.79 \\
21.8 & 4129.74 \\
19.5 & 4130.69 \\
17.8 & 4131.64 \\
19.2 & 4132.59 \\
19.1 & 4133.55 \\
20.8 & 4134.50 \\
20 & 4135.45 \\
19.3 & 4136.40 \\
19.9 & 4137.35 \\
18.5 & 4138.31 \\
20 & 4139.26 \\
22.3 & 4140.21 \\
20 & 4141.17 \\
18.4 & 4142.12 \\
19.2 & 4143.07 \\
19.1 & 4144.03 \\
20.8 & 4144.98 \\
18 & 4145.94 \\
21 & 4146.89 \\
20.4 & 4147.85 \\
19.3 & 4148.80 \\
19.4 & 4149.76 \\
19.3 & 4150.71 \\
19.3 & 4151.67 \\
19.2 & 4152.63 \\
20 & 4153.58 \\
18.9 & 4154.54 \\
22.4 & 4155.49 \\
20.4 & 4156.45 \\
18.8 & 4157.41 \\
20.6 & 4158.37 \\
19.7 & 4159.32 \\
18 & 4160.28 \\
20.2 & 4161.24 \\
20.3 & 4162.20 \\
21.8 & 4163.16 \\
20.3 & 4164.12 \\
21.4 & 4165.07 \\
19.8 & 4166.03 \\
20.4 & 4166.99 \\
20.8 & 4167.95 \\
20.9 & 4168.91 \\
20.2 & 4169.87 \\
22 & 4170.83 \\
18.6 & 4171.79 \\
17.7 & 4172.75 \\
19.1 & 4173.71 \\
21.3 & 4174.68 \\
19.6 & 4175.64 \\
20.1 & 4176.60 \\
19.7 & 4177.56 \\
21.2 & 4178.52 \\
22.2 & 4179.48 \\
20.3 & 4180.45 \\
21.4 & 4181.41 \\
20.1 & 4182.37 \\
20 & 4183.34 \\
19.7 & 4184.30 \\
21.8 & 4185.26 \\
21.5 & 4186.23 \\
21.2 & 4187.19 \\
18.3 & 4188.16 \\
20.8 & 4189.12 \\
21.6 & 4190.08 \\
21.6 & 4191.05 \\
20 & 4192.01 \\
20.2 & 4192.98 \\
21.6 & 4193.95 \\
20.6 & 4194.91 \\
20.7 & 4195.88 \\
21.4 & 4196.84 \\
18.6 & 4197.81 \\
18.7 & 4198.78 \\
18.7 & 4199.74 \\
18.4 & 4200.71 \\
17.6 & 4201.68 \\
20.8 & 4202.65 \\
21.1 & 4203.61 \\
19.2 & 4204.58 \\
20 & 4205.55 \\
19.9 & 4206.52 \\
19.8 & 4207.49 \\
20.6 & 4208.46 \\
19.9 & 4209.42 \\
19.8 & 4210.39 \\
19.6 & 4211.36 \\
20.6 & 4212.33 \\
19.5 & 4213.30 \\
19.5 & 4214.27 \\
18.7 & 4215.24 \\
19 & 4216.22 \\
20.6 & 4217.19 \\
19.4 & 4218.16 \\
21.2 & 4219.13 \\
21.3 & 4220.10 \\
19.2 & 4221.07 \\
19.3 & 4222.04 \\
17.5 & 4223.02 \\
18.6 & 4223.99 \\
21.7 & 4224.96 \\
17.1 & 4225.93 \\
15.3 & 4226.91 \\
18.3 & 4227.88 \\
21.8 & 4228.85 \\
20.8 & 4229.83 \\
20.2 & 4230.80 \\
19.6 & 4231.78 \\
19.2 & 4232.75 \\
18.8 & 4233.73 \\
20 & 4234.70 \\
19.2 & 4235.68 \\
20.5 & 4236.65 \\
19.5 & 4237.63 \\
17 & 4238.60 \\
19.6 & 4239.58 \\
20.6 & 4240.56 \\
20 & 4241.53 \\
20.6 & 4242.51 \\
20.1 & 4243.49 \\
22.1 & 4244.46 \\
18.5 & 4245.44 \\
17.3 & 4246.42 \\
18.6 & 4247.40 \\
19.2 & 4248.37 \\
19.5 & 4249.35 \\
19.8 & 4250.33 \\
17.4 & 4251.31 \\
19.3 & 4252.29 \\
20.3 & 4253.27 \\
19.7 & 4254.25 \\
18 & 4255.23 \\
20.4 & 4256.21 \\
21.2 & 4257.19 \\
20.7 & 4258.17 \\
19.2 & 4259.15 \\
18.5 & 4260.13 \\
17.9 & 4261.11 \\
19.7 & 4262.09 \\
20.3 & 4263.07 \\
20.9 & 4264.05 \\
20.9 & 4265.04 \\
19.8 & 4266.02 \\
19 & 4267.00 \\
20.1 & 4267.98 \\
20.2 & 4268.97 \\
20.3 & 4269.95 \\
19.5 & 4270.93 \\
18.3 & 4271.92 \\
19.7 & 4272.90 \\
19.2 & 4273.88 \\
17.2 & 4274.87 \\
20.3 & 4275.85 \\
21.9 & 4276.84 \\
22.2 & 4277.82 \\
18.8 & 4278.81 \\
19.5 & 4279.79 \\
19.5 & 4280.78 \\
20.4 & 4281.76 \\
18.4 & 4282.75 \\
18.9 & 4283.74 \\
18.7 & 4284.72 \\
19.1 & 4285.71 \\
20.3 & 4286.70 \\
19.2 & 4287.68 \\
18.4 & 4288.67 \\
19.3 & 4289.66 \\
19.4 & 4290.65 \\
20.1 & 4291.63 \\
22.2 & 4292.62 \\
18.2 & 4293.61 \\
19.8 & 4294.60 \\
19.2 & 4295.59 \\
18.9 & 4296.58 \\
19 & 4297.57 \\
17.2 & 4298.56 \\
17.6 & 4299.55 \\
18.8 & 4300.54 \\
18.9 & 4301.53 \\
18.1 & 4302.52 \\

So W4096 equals 3.6 angstroms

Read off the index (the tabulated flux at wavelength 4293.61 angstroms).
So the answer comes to 18.2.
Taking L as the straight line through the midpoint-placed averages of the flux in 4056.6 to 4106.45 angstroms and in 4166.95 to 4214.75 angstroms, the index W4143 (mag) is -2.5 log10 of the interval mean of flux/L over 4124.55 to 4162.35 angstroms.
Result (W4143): -0.02 mag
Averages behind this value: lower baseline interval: 18.7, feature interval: 19.8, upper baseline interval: 20.2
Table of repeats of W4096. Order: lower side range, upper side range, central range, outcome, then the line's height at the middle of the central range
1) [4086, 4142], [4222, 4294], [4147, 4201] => -2.9 angstroms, 19.2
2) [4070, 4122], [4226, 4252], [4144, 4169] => -1.4 angstroms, 18.9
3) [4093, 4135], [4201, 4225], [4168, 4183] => -0.8 angstroms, 19.3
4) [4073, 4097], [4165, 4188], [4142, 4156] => 0.3 angstroms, 20.1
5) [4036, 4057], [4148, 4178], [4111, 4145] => 0.4 angstroms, 20.2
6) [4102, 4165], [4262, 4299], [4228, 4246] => -0.3 angstroms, 19.6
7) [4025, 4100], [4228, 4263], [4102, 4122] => 1.1 angstroms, 19.7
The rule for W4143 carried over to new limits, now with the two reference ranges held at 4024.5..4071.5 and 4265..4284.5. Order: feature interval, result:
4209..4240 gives 0.02 mag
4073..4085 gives 0.03 mag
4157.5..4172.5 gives -0.02 mag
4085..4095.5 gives 0.03 mag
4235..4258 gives 0.01 mag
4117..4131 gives -0.02 mag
